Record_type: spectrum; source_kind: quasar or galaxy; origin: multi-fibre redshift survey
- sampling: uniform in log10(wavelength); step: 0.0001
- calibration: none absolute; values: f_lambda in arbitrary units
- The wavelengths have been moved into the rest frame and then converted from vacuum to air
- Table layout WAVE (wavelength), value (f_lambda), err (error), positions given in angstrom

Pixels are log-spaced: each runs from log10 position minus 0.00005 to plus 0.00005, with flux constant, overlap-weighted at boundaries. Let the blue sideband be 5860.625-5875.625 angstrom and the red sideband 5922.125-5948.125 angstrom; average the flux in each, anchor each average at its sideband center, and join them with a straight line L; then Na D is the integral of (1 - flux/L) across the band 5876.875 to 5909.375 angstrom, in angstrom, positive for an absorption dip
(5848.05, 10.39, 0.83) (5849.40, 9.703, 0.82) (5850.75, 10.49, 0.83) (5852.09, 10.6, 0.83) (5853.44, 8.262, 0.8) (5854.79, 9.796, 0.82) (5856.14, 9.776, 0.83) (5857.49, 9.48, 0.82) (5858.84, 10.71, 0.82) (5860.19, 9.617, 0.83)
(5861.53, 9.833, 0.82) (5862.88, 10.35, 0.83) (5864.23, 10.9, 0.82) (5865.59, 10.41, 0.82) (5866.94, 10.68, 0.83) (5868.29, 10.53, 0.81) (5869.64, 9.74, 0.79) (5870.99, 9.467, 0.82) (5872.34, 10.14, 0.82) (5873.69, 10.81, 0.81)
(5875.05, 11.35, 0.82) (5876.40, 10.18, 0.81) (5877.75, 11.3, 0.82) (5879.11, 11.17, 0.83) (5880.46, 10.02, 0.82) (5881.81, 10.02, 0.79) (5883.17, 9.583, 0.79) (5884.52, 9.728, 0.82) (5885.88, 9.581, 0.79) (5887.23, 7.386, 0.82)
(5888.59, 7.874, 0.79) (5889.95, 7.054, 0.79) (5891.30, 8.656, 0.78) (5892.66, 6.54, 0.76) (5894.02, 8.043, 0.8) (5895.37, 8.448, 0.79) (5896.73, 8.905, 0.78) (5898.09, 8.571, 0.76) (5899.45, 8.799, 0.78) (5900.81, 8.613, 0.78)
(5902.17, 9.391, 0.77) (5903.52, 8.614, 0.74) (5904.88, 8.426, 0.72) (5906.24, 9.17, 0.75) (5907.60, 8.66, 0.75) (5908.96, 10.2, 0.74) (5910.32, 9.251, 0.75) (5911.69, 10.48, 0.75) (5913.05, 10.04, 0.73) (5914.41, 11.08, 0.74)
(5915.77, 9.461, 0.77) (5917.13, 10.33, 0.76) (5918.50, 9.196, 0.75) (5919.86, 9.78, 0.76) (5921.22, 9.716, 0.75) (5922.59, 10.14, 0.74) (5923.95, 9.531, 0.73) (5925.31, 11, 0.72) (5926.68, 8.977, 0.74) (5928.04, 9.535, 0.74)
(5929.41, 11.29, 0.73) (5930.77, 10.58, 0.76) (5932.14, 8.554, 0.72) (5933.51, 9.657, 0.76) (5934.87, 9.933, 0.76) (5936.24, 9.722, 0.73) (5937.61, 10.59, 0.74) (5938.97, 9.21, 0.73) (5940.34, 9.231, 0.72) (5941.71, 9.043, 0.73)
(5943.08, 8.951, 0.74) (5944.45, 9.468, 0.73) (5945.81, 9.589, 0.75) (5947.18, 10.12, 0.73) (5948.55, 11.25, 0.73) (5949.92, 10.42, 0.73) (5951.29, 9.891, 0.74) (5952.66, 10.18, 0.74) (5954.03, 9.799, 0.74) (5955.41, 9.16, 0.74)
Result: 3.8 angstrom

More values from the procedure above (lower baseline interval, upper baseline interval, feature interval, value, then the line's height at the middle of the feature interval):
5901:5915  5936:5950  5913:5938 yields -0.8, 9.63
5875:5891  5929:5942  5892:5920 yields 1.4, 9.63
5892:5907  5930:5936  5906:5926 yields -1.7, 9.1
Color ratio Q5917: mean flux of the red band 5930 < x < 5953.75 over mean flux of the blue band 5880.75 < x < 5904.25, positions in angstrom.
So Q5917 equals 1.14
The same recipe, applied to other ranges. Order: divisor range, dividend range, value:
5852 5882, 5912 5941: 0.97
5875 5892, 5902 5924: 1.02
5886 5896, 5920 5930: 1.28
